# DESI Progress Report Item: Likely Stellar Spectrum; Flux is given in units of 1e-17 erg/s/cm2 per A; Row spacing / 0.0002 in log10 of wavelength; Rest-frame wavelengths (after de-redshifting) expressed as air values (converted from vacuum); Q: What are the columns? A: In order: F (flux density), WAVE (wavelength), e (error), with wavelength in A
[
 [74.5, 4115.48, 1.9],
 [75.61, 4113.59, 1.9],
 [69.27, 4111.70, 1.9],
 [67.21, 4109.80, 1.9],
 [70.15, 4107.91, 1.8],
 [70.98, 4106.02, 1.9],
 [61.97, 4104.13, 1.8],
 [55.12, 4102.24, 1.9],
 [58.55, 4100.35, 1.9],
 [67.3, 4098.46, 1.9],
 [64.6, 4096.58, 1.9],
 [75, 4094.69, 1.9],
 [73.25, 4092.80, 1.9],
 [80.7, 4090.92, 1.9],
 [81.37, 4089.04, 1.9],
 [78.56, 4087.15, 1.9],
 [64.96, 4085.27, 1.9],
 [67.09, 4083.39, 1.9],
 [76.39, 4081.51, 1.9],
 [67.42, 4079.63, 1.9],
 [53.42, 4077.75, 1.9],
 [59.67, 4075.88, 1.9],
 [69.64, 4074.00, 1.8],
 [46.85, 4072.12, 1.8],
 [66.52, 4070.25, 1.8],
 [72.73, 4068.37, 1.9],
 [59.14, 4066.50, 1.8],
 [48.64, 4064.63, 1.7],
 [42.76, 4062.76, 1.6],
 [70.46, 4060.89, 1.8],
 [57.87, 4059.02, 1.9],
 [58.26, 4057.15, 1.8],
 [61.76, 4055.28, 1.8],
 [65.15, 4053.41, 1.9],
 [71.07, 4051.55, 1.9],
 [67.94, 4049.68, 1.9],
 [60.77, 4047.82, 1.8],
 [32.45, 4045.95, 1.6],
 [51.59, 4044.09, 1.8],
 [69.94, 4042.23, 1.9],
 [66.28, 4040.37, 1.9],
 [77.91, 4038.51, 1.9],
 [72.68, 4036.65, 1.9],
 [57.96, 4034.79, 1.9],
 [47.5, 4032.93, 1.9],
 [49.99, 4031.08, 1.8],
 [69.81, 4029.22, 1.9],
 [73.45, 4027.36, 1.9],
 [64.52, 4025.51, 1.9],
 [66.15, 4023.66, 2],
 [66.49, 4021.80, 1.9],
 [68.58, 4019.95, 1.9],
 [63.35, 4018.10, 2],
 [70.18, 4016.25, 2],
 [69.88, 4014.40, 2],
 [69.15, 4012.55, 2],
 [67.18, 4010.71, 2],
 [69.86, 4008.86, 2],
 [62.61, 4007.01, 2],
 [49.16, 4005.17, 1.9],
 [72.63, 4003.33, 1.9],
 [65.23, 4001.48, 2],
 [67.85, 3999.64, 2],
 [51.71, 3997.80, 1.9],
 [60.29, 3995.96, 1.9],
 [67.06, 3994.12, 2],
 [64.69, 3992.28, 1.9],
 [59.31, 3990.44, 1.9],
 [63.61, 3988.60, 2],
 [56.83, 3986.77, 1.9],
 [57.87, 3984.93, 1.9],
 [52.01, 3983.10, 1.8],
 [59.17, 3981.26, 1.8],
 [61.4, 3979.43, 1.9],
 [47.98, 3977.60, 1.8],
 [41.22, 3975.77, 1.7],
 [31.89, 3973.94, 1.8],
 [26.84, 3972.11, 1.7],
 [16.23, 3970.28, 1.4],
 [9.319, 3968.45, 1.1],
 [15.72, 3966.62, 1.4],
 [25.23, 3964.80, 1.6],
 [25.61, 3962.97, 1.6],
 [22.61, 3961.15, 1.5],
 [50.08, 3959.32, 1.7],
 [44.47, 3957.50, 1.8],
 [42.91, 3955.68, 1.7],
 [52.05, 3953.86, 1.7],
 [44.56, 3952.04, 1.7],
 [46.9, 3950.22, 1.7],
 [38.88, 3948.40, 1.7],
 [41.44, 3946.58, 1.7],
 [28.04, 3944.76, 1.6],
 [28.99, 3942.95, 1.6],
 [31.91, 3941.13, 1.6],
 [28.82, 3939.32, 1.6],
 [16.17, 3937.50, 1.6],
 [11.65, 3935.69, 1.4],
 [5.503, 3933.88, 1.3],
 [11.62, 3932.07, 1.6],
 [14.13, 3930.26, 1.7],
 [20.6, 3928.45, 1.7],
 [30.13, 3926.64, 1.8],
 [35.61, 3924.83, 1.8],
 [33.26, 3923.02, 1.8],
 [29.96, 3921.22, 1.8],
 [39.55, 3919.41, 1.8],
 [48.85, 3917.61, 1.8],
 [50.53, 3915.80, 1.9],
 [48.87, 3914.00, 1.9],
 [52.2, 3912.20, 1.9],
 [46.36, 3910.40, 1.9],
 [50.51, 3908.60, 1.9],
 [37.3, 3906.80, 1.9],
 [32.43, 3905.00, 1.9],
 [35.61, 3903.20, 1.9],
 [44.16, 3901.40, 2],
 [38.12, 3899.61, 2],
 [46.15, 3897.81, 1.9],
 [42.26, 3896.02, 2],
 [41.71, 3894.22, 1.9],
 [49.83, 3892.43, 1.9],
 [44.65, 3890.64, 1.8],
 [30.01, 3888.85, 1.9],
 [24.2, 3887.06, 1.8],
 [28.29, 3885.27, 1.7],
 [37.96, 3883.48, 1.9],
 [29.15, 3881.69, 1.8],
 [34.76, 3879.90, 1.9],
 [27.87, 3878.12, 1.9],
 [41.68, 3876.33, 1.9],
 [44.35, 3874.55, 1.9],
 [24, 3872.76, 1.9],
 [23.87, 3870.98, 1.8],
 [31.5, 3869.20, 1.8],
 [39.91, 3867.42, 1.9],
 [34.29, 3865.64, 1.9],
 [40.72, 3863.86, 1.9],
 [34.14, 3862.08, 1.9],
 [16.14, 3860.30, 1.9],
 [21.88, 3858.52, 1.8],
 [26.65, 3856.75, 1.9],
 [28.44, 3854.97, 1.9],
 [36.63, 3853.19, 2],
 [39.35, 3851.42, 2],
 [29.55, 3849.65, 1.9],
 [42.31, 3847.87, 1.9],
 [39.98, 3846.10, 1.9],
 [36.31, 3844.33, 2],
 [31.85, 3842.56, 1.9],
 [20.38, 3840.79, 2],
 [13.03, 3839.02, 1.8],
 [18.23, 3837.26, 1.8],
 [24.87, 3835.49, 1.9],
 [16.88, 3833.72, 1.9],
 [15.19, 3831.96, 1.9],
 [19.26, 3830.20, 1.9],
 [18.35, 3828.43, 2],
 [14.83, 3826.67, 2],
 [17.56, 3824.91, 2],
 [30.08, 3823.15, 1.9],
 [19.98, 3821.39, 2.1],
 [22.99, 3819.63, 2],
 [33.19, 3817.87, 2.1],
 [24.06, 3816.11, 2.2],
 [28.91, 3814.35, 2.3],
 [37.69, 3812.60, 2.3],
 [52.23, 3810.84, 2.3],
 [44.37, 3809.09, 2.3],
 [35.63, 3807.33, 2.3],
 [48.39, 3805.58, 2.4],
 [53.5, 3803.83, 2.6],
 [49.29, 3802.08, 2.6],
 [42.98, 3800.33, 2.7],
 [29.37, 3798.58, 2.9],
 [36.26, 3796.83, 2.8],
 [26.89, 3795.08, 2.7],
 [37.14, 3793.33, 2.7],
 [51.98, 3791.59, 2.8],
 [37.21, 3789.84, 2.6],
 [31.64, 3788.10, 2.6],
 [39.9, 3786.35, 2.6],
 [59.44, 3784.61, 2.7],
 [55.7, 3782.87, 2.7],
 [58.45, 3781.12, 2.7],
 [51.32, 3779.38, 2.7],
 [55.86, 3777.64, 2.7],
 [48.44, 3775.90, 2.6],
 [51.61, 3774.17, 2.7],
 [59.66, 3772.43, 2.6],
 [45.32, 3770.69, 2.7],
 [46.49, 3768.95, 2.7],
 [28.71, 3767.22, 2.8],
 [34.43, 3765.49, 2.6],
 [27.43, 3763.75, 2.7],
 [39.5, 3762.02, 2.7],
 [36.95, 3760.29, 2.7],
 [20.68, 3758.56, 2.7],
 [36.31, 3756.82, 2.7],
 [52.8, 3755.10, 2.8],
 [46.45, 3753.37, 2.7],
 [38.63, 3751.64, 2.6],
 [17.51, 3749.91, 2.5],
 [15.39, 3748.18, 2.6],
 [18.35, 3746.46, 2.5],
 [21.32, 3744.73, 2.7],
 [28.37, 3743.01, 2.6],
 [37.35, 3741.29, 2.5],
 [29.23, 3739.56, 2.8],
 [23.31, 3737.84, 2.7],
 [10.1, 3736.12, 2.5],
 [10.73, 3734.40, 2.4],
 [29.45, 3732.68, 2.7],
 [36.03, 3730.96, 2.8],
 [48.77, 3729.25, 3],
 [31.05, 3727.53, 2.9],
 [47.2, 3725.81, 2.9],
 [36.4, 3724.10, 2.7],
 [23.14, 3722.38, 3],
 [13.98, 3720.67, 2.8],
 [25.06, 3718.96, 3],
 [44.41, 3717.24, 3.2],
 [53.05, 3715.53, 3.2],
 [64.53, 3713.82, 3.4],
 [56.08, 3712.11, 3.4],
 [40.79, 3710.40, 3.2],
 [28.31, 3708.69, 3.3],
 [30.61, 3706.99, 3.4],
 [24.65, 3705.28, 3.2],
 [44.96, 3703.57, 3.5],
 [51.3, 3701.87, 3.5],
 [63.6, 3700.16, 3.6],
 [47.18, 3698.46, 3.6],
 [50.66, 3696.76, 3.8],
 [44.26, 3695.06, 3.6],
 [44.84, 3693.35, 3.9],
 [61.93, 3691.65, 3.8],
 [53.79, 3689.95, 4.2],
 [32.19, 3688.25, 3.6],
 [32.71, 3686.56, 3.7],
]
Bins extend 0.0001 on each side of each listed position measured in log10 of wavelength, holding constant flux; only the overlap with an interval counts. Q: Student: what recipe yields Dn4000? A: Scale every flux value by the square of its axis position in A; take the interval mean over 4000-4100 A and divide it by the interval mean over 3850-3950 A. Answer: 2.07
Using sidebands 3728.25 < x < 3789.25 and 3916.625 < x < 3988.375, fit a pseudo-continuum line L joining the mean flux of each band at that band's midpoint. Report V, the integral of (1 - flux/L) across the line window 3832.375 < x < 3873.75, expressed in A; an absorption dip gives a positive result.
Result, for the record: 7.7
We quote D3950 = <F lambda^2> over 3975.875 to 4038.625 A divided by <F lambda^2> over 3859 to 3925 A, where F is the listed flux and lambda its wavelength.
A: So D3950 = 1.77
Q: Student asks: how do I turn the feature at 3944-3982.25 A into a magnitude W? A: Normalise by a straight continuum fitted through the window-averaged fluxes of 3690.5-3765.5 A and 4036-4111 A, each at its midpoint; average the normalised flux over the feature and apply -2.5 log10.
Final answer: 0.44 mag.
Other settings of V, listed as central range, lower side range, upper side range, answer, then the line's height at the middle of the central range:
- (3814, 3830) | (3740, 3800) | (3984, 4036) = 7.7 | 44.2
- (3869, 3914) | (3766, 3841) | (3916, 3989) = -3.3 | 35.3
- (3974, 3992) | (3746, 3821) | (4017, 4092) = 0.9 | 57.4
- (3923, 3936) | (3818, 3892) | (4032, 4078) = 6.6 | 40.6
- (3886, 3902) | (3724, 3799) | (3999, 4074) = 3.1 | 49.5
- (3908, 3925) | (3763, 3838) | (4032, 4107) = 1.6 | 48.4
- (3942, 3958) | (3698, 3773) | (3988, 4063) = 4.3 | 56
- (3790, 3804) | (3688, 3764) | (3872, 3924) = -0.9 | 37.6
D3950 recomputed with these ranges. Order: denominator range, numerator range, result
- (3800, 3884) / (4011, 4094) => 2.31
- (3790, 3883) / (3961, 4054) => 1.94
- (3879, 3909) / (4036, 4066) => 1.74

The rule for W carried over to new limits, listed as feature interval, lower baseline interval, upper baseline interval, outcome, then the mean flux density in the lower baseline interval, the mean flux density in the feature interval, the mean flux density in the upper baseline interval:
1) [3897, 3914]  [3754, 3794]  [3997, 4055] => 0.257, 43.8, 42.9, 63.8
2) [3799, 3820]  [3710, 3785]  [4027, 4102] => 0.078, 37.5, 39.6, 63.8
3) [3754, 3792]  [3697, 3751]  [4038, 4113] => -0.148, 34.1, 44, 64.5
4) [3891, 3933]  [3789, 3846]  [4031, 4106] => 0.124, 31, 38.3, 63.5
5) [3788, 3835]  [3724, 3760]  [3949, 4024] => 0.116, 30.2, 32.4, 51.8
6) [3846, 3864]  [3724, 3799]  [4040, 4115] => 0.385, 37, 31.6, 64.5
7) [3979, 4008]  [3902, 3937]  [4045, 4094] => -0.249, 33.3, 60.7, 63.7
